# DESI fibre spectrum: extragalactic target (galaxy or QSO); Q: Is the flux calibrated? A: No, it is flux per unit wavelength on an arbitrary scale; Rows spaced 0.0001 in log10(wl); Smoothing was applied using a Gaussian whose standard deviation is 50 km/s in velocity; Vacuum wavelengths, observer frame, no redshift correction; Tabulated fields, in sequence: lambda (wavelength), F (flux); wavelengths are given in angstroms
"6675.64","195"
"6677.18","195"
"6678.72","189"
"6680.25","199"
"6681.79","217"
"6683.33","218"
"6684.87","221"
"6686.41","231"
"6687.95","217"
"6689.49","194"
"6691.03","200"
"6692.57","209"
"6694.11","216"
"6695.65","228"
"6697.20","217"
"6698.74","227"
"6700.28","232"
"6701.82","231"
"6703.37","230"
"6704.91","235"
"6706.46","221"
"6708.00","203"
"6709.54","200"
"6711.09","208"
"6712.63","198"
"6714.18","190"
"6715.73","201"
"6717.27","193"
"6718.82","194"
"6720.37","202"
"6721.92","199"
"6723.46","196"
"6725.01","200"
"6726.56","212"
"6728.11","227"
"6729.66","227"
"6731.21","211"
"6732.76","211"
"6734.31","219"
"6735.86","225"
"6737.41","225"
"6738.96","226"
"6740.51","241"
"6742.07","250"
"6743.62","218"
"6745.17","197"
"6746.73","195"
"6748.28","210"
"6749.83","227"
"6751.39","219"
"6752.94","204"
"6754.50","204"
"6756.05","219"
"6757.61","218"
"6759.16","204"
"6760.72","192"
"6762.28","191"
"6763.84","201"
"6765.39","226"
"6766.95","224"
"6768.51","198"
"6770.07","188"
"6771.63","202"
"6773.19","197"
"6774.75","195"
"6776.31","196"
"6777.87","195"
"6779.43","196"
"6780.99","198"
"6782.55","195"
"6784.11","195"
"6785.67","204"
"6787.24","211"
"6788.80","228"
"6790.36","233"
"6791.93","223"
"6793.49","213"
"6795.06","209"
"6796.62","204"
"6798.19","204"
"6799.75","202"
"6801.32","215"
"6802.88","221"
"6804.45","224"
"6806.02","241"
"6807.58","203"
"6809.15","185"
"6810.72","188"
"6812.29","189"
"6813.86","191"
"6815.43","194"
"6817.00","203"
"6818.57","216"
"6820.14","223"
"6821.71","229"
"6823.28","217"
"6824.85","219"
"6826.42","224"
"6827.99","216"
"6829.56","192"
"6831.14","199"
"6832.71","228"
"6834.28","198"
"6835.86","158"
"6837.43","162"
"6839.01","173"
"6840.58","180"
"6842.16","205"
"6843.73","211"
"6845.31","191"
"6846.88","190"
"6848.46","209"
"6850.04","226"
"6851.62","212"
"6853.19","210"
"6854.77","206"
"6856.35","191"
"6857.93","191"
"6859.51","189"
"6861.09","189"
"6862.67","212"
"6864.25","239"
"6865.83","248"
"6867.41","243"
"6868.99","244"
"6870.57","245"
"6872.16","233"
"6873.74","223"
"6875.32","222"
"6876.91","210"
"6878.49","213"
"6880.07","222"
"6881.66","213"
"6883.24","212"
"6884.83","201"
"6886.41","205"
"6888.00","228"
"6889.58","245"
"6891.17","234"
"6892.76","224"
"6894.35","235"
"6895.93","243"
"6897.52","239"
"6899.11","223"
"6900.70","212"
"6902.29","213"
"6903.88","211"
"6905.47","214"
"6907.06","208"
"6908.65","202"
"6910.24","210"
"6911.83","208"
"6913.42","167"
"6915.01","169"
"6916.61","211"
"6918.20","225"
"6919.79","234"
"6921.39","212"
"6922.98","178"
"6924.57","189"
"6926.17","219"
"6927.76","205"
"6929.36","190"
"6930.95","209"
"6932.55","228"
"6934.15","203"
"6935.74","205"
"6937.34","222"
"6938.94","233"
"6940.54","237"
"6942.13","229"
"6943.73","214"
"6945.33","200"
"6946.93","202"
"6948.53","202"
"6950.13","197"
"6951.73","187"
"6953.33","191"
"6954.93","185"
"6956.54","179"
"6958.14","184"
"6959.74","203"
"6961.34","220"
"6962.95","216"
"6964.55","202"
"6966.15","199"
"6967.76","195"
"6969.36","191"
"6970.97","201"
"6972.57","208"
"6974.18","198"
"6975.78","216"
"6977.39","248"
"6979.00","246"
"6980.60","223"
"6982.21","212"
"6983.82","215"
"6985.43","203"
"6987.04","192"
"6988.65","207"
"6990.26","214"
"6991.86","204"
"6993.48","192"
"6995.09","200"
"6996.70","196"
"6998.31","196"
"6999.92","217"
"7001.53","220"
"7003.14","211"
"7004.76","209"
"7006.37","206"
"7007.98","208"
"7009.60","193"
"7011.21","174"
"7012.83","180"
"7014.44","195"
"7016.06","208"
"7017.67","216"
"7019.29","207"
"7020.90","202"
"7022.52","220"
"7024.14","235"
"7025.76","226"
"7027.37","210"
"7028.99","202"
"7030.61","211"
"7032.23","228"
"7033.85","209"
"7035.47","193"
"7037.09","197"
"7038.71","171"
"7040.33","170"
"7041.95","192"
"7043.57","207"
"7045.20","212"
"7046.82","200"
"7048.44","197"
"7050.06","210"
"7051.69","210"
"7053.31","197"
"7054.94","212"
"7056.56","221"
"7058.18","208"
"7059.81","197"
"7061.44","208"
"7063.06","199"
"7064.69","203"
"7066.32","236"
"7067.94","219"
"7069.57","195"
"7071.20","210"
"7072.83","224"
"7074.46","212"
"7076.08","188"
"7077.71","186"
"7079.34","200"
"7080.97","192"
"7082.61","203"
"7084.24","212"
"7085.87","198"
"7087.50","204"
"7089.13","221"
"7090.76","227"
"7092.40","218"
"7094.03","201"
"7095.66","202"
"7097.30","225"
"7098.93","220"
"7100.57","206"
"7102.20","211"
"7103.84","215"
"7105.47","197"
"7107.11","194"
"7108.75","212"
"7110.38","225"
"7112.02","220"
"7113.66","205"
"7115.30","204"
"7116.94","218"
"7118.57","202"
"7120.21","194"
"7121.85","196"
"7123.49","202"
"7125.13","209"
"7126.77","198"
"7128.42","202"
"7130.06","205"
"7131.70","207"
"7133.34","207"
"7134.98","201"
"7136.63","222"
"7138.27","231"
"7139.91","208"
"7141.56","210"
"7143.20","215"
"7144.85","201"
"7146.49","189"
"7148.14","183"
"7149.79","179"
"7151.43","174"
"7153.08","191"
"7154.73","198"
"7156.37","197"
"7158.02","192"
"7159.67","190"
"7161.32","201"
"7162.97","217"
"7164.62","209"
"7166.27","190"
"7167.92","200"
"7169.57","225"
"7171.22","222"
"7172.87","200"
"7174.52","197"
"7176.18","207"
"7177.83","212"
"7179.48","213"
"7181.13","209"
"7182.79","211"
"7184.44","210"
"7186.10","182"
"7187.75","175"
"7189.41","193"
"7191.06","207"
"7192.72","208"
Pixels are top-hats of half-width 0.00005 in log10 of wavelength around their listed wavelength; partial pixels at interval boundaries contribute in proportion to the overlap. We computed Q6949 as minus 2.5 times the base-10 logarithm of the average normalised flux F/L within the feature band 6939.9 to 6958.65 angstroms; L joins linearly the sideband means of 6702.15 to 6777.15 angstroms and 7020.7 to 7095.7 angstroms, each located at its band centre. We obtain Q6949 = 0.037 mag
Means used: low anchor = 210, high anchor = 206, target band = 201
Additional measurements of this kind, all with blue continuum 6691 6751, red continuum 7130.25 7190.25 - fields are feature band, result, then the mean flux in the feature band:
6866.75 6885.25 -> -0.069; 224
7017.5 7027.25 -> -0.059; 217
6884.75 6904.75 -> -0.077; 225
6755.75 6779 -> 0.055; 203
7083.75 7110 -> -0.035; 210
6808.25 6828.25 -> 0.024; 207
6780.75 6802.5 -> 0.011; 210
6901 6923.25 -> 0.019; 205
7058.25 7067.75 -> -0.024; 209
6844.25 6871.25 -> -0.017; 214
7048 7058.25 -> -0.018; 208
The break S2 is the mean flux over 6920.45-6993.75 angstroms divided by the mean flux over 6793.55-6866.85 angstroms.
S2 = 1.01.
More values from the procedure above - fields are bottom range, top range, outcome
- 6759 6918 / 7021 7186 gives 0.98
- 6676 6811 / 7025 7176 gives 0.97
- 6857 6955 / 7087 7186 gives 0.96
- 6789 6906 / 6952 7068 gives 0.97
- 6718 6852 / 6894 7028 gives 1.00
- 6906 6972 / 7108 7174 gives 1.00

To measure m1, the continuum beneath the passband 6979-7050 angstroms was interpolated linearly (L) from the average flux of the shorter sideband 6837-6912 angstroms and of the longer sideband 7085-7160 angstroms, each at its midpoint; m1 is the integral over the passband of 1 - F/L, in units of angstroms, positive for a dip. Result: 1.5 angstroms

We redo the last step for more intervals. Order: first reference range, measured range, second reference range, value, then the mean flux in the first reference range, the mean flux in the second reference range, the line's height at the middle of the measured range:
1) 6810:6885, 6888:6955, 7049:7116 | -1.00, 208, 208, 208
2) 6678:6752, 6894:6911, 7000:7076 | -0.78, 214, 206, 209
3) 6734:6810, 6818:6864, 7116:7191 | 1.37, 210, 202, 209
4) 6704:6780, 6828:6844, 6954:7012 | 1.25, 209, 205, 207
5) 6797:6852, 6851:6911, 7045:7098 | -4.15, 204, 207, 205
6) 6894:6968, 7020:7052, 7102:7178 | 0.10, 208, 204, 206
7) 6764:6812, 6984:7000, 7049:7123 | 0.43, 207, 208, 208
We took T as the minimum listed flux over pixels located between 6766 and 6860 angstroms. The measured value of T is 158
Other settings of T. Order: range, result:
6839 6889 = 173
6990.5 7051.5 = 170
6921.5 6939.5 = 178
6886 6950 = 167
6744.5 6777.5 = 188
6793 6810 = 185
